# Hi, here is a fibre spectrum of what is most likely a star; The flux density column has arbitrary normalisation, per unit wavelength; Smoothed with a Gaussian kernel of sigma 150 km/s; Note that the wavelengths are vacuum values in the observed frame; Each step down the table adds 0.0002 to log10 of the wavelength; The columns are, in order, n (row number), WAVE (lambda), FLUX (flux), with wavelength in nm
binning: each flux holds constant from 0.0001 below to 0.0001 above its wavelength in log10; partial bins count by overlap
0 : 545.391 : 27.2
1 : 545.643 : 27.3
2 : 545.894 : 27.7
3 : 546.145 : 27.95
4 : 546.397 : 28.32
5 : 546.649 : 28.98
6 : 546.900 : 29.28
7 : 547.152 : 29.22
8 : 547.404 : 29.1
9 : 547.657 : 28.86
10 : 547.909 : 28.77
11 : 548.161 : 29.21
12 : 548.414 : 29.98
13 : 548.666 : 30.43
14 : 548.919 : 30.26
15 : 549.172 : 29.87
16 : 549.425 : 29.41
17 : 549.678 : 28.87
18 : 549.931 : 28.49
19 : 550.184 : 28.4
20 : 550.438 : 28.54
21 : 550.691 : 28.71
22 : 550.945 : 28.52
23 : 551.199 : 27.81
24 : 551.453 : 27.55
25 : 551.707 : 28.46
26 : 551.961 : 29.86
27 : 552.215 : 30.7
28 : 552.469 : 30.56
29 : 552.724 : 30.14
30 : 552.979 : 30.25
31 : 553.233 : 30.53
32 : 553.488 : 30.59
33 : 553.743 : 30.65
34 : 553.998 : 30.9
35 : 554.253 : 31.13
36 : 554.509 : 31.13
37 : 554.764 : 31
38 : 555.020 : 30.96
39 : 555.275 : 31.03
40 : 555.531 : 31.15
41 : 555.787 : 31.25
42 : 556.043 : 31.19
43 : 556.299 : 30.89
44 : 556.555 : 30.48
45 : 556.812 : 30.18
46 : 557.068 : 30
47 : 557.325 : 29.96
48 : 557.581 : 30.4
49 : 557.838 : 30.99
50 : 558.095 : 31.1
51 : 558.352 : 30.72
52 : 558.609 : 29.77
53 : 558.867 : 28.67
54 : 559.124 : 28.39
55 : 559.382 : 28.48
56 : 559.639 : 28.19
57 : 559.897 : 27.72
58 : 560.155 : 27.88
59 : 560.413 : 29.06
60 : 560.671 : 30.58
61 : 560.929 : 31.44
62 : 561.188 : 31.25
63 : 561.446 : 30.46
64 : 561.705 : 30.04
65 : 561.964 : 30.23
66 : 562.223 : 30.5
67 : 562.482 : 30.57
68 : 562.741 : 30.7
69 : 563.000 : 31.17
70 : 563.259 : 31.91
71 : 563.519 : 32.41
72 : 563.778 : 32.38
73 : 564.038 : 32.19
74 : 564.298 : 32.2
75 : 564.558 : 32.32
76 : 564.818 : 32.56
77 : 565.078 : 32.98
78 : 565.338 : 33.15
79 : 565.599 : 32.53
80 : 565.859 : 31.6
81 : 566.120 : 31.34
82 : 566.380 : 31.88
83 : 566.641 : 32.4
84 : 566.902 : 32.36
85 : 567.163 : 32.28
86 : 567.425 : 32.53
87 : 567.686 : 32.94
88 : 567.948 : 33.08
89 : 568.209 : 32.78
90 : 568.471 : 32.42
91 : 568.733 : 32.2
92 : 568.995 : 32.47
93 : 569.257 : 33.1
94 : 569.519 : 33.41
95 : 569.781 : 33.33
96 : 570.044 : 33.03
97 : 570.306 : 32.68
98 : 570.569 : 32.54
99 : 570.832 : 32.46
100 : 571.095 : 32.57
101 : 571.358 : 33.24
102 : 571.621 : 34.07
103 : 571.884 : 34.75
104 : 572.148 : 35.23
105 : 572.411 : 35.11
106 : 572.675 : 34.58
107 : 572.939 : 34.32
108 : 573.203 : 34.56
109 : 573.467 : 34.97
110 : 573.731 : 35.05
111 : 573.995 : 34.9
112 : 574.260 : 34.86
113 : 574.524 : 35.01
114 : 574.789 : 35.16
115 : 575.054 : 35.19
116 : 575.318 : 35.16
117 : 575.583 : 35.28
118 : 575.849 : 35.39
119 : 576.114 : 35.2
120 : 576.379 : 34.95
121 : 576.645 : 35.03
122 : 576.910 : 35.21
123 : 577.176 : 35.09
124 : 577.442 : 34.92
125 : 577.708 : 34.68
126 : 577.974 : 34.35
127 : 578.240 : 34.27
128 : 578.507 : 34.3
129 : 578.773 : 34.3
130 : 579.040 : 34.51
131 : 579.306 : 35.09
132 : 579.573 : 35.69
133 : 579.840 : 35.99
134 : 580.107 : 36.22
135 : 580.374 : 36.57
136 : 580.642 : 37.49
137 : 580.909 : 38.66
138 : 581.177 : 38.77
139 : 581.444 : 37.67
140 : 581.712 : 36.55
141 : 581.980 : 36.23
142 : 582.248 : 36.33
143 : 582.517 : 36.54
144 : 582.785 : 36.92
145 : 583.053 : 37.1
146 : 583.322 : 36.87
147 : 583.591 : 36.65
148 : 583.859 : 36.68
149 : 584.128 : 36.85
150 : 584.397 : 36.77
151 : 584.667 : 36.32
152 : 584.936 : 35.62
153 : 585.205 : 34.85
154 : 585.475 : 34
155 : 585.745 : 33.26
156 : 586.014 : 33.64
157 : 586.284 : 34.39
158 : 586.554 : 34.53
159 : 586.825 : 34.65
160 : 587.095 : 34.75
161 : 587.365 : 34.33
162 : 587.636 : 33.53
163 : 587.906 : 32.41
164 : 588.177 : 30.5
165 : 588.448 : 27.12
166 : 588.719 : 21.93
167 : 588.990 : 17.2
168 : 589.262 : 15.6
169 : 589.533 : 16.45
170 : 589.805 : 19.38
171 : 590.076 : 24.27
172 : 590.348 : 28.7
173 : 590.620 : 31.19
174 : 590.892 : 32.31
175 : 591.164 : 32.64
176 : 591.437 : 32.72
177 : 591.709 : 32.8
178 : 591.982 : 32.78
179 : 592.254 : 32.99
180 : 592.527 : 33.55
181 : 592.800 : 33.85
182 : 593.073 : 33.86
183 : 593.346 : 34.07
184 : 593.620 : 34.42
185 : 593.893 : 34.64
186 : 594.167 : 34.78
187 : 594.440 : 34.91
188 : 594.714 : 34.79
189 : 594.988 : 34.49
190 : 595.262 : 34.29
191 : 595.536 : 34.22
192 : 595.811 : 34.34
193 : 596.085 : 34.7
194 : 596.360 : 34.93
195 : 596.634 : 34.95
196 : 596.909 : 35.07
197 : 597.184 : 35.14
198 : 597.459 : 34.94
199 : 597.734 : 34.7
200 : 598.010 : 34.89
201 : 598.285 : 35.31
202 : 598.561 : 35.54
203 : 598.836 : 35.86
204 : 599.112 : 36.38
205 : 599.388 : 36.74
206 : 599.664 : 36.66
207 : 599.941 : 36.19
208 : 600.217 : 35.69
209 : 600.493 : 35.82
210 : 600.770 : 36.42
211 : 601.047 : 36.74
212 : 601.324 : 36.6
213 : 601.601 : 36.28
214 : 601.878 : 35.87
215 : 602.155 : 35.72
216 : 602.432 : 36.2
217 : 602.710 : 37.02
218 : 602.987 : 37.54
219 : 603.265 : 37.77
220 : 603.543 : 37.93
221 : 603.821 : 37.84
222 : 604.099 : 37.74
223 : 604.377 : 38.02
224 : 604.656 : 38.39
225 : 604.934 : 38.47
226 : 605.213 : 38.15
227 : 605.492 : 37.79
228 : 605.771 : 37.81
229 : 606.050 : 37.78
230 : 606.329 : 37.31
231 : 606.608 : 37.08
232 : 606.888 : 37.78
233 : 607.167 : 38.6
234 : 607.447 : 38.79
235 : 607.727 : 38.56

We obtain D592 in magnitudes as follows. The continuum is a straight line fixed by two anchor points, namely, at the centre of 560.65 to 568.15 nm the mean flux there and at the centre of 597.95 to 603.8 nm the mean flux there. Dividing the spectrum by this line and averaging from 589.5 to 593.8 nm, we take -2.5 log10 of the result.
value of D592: 0.15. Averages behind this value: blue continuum 31.8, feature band 30.8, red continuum 36.4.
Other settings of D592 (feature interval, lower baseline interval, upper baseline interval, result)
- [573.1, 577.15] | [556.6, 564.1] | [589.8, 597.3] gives -0.12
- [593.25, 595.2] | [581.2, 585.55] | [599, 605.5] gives 0.07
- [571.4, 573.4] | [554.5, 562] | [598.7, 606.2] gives -0.07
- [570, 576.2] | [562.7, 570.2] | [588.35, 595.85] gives -0.08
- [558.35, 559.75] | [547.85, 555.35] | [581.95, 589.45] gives 0.06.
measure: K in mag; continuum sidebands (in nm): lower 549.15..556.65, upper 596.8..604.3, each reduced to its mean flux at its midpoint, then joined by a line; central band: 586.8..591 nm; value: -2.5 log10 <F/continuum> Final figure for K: 0.28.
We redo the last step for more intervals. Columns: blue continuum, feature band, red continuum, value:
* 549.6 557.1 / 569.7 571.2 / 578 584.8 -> 0.037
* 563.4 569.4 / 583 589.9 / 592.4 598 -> 0.084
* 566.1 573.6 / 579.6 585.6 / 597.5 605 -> -0.062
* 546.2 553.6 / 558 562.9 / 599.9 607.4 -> 0.038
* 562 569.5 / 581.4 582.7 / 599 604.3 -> -0.072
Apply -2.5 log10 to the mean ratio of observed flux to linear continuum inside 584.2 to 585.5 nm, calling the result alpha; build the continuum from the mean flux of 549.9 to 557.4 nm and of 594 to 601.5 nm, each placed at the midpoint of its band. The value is -0.059 mag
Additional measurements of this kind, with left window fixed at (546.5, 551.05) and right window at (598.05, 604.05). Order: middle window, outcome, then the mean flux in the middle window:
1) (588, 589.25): 0.420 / 23.6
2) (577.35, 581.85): -0.076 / 35.9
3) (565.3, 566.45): -0.017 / 32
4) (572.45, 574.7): -0.070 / 34.8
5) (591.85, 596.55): 0.040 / 34.2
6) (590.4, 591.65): 0.099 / 32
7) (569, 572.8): -0.042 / 33.5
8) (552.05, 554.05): -0.027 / 30.5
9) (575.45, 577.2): -0.068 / 35.2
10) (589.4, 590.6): 0.450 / 23.1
